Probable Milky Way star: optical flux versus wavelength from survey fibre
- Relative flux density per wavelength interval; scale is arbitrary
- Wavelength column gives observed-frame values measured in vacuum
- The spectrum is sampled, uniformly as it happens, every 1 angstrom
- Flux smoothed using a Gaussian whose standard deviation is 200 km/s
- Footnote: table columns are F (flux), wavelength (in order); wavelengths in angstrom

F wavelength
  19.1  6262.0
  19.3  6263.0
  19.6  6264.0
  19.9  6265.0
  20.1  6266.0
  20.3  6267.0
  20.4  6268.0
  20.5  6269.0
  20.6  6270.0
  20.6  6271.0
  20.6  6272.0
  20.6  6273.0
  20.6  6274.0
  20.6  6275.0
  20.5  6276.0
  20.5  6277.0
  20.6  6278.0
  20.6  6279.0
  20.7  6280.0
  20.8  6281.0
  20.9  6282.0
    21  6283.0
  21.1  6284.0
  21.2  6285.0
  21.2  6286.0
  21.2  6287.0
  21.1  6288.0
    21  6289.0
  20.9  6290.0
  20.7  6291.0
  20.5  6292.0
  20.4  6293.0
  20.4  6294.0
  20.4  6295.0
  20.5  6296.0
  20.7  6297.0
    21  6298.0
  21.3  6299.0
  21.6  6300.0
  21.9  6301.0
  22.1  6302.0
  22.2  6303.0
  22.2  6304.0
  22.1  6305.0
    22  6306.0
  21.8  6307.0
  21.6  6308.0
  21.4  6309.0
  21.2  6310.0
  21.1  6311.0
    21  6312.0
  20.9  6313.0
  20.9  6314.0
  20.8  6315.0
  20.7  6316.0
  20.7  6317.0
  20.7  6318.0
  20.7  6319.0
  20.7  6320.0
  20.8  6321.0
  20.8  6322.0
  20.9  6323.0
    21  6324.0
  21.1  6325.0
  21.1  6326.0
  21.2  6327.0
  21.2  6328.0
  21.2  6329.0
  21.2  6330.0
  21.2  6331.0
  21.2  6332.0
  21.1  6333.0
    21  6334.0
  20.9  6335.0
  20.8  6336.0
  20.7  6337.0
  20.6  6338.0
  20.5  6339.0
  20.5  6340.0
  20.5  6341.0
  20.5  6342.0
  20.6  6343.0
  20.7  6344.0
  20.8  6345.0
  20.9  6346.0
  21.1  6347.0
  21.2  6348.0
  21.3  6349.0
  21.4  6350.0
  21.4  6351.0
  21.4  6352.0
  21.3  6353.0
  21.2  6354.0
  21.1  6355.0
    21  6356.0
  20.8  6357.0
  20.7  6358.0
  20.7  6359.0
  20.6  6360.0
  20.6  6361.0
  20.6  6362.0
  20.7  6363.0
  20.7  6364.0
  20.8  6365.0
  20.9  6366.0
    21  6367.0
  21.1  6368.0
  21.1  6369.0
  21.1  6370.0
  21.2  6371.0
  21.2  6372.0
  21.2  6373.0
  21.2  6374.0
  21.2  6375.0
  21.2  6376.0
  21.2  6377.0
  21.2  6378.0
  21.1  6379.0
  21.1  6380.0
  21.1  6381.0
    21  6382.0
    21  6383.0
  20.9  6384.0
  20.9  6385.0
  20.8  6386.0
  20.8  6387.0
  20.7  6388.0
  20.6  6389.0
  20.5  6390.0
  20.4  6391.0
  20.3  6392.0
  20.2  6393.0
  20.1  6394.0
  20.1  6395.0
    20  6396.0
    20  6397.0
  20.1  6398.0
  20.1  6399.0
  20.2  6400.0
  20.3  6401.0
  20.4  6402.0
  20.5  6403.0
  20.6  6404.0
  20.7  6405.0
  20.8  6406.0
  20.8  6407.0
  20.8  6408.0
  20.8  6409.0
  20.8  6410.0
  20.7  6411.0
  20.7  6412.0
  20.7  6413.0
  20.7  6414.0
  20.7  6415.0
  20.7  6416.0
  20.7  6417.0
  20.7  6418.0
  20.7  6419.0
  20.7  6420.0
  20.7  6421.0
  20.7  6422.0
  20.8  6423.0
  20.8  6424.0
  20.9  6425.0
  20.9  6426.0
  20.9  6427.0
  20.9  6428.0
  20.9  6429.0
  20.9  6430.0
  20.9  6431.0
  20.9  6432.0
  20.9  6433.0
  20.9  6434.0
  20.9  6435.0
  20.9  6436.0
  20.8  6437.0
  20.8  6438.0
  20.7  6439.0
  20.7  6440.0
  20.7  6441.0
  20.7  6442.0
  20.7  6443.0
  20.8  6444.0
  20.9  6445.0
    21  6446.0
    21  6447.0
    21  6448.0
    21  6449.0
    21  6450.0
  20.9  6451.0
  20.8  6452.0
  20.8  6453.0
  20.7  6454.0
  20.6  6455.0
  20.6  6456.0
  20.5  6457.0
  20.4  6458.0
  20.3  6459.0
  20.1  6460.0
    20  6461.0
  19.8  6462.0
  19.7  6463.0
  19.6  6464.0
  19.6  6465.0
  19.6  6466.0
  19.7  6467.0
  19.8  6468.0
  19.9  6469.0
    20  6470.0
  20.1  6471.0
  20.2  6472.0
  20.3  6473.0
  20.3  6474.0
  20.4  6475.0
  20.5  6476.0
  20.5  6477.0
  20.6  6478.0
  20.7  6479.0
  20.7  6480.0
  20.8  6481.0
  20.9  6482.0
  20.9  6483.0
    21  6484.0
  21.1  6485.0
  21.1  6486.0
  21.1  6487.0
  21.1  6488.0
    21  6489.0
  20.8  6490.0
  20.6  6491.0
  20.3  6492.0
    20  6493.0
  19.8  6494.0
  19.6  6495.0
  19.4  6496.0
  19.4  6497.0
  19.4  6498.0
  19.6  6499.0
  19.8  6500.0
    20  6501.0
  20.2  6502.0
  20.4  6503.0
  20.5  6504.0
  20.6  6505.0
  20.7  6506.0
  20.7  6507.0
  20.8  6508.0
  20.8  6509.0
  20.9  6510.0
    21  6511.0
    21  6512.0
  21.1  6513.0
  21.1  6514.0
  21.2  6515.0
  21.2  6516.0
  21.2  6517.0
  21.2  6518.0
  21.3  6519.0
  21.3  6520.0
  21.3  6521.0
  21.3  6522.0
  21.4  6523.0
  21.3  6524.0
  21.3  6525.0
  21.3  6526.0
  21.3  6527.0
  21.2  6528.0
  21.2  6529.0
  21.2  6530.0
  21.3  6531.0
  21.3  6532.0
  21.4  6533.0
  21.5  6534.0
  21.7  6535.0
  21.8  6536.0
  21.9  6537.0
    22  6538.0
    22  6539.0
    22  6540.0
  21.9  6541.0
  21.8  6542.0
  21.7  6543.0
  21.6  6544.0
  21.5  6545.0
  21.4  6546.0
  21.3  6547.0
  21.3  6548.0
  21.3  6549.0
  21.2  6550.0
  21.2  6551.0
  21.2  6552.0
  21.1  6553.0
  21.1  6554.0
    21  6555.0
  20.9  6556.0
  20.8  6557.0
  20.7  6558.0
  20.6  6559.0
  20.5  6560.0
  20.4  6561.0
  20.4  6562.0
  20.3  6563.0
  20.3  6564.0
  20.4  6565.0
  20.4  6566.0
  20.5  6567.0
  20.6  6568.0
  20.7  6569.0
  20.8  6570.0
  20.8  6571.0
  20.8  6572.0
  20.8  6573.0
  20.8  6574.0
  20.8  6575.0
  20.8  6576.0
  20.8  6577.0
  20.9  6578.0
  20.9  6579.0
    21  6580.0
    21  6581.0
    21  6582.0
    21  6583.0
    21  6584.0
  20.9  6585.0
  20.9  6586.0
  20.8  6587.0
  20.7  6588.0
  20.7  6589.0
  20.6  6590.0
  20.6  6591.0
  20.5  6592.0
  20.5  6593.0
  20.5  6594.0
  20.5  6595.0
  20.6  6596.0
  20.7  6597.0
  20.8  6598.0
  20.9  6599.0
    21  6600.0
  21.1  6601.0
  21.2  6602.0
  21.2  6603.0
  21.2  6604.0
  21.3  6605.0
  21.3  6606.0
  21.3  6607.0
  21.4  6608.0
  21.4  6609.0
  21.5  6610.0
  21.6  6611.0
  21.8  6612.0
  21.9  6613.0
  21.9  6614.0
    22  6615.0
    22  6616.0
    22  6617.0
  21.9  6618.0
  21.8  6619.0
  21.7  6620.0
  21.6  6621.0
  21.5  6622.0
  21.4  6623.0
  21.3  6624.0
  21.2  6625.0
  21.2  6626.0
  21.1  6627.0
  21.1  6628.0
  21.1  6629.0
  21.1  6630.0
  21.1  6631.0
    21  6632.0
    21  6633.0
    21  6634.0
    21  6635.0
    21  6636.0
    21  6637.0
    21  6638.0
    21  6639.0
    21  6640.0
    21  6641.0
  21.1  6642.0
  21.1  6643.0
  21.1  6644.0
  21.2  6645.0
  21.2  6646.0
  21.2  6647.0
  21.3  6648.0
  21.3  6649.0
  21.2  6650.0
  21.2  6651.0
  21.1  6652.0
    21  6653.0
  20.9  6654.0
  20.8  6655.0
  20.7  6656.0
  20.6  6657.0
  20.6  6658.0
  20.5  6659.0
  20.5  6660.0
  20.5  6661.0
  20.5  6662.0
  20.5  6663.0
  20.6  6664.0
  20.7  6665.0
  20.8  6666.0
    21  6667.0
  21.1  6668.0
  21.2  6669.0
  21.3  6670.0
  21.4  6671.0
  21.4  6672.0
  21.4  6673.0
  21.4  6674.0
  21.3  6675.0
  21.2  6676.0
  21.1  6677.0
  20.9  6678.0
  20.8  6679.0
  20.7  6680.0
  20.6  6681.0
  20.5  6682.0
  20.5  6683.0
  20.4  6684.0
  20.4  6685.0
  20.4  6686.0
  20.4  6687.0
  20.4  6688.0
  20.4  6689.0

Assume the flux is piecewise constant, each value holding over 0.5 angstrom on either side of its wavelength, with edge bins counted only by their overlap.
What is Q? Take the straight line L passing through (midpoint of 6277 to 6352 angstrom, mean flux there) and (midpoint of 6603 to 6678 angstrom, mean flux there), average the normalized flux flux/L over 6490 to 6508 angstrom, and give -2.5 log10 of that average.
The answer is 0.053 mag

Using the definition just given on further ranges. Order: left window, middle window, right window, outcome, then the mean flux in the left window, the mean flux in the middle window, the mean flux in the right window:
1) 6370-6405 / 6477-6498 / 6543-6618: 0.02 mag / 20.7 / 20.5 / 21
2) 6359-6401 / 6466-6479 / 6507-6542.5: 0.05 mag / 20.7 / 20.2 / 21.3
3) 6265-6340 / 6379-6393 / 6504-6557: 0.02 mag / 20.9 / 20.8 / 21.3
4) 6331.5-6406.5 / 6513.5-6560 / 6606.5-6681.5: -0.02 mag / 20.8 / 21.3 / 21.2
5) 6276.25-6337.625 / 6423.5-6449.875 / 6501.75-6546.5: 0.02 mag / 21.1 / 20.9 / 21.3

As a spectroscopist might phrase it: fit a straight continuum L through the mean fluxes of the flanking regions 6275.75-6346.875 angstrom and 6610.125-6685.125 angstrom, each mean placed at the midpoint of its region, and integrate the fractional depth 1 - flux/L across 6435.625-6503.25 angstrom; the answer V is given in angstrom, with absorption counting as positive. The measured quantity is 2.0 angstrom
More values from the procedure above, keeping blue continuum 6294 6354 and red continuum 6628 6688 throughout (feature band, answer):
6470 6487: 0.3 angstrom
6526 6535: -0.1 angstrom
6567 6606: 0.2 angstrom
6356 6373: 0.2 angstrom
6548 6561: 0.0 angstrom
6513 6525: -0.1 angstrom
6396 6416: 0.5 angstrom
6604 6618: -0.5 angstrom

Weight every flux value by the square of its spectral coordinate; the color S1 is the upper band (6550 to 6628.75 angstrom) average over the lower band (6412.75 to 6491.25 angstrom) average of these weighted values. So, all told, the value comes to 1.06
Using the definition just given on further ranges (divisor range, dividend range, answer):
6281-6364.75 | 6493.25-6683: 1.09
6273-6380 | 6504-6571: 1.07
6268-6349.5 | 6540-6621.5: 1.09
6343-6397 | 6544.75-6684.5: 1.08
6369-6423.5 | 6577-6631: 1.09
